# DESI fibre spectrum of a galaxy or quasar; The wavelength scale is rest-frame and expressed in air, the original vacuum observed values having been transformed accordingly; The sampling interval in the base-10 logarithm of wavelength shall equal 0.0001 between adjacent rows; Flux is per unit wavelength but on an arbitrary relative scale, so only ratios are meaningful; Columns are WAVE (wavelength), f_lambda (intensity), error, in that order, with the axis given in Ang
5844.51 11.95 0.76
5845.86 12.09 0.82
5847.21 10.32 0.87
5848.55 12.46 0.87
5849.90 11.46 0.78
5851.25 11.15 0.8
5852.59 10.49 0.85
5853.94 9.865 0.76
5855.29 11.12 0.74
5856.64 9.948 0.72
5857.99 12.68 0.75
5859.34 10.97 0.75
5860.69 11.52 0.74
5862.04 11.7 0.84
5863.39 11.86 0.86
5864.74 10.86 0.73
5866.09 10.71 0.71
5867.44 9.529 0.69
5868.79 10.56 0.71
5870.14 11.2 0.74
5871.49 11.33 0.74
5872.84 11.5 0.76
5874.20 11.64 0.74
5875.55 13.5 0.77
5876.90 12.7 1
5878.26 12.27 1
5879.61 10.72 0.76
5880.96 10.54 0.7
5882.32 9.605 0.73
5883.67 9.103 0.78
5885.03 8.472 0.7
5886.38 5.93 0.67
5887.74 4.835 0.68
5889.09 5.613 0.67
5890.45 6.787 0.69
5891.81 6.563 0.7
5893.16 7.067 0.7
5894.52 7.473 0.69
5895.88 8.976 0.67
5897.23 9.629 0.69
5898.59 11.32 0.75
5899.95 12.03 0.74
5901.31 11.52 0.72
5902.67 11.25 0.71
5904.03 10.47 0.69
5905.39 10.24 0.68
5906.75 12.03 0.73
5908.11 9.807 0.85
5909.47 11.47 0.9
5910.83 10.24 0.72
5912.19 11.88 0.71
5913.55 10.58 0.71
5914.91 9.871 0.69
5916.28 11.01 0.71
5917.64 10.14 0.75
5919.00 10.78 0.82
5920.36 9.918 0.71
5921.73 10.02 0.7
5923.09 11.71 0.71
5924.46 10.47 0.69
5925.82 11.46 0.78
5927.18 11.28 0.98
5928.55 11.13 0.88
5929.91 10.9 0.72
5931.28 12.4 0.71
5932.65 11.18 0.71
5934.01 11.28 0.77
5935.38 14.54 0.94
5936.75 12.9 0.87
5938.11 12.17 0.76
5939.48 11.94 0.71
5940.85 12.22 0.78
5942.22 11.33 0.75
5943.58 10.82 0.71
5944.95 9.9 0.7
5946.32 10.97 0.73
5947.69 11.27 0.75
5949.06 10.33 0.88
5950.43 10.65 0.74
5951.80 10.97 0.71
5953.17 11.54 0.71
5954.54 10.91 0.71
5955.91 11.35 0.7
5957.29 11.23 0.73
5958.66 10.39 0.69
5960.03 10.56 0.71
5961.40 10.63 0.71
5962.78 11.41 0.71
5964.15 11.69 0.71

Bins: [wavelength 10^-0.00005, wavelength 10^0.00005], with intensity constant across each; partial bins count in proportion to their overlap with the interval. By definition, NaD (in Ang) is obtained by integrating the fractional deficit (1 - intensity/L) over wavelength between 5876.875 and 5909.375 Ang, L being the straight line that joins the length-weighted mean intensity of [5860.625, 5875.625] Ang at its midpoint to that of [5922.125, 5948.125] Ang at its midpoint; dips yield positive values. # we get 5.8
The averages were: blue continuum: 11.2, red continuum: 11.6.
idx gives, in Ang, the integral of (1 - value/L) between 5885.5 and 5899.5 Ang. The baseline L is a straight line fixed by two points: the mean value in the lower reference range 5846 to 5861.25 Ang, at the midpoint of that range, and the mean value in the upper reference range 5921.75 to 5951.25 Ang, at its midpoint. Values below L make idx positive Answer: 4.7 Ang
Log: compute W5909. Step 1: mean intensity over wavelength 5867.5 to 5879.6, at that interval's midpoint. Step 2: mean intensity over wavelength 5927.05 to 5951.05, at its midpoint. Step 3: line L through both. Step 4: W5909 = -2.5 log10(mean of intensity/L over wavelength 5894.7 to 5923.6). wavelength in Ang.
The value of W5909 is 0.09 mag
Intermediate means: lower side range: 11.7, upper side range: 11.5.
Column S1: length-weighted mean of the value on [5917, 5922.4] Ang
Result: 10.2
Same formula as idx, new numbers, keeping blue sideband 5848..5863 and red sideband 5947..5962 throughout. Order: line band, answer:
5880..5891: 3.38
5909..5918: 0.23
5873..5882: -0.52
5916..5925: 0.36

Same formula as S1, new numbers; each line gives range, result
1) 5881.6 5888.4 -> 7.61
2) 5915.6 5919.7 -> 10.7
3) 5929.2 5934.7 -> 11.4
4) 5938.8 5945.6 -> 11.3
